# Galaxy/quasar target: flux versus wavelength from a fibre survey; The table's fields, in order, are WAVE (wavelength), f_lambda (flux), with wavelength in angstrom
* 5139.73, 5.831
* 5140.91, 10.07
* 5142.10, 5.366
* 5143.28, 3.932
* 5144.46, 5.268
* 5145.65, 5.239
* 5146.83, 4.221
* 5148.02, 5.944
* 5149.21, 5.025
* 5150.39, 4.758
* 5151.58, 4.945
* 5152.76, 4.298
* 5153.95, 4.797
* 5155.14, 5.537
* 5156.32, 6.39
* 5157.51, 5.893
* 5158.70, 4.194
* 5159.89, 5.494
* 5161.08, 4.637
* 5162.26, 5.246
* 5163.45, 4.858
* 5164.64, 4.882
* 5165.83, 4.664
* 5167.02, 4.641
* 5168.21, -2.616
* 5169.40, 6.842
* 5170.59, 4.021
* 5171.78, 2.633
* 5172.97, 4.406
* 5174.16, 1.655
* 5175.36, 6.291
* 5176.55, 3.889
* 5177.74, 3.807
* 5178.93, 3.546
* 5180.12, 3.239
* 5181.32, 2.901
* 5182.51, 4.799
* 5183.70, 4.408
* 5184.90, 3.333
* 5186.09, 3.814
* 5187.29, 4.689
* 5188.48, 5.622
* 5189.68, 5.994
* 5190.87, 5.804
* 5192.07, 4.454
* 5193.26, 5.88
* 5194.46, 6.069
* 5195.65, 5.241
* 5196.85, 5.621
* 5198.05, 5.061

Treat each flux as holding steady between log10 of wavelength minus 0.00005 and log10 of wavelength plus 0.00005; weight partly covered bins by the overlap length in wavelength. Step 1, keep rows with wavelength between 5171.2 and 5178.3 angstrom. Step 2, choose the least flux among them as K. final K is 1.655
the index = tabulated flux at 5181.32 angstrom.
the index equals 2.901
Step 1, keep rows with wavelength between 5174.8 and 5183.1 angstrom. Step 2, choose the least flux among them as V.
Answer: 2.901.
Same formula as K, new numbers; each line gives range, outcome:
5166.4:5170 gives -2.616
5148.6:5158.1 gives 4.298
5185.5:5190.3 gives 3.814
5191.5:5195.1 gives 4.454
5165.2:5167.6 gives 4.641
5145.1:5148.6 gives 4.221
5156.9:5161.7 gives 4.194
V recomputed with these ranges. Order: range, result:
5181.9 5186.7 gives 3.333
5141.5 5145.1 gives 3.932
